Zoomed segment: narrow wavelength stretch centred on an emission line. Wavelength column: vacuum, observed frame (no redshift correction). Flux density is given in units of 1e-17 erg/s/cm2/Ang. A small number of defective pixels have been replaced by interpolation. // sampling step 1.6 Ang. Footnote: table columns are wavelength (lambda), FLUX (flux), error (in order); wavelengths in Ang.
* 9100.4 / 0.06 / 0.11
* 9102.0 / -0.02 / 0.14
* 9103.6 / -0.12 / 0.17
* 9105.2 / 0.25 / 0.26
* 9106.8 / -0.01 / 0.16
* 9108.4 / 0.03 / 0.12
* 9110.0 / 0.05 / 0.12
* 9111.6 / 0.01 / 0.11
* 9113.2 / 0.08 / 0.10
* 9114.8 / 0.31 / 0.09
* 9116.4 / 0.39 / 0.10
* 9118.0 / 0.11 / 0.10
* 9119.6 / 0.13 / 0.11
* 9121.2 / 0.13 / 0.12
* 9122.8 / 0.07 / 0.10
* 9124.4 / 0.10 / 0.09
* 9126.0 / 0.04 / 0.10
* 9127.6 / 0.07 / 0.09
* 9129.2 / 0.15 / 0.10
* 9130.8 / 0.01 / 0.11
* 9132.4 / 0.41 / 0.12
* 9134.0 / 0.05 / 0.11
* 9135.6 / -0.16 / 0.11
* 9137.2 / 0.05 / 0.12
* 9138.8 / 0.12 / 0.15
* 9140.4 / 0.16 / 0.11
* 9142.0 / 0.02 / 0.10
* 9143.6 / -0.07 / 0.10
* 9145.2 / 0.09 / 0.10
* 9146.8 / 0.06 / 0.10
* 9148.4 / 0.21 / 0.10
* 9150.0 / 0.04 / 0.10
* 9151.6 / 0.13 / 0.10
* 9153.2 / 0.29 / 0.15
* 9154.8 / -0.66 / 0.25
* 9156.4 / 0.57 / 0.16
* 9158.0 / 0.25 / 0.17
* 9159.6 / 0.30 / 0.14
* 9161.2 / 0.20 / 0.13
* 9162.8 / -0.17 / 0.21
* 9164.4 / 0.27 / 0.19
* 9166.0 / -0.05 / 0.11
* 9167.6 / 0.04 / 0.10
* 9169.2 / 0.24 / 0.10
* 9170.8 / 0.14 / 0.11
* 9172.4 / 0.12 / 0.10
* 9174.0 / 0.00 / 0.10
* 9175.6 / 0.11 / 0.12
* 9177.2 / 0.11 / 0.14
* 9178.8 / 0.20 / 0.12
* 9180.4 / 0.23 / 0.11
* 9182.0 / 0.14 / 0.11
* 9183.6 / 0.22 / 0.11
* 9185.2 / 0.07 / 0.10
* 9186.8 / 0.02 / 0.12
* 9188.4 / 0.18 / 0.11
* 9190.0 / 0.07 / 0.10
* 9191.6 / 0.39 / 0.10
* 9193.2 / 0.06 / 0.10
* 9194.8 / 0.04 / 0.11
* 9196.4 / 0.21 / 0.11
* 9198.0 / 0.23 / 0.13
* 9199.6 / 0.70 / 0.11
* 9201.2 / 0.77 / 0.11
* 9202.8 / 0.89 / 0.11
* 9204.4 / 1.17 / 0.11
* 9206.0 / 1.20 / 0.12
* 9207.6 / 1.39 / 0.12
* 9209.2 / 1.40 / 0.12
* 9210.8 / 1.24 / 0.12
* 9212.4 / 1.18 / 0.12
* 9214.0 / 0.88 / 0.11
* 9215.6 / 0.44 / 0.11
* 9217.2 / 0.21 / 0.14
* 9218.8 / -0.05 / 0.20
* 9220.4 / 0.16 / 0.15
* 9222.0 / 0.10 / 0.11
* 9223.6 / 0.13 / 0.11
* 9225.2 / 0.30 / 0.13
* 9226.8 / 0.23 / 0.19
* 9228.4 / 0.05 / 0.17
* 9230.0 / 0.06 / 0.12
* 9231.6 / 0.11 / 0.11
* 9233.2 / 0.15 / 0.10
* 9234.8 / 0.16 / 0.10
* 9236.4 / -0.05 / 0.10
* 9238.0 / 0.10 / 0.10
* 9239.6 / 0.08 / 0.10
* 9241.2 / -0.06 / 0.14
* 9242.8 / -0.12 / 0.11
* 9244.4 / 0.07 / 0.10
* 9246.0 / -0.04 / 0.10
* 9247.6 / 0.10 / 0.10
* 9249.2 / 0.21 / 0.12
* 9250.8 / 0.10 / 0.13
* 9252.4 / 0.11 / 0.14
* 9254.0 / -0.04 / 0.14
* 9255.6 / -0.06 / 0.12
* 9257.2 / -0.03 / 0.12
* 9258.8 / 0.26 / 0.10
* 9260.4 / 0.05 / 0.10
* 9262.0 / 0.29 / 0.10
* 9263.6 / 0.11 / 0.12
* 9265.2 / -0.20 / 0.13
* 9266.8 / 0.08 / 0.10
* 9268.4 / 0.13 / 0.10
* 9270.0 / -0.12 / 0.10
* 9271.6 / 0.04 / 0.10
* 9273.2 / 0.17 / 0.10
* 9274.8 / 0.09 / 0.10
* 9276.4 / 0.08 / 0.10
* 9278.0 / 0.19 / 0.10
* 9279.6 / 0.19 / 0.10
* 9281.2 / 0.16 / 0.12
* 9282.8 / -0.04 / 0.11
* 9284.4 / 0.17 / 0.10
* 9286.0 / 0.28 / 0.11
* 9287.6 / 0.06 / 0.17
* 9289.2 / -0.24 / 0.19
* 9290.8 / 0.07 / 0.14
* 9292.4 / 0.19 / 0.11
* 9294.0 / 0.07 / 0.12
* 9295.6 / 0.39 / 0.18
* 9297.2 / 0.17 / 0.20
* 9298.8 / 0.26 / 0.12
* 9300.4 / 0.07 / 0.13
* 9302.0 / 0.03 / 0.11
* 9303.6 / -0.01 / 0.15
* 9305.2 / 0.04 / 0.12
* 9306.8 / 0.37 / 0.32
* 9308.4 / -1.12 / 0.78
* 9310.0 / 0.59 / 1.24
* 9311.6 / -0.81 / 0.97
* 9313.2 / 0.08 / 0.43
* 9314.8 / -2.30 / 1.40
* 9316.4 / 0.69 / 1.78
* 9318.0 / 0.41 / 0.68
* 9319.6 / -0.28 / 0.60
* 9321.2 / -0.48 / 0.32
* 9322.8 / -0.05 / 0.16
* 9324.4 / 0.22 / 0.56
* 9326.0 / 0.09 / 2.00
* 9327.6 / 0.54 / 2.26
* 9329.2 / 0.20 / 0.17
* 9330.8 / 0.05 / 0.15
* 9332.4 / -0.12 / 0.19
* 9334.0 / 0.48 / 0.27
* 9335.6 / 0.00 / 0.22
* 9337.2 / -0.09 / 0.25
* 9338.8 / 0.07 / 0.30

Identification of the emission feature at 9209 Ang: [O II]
